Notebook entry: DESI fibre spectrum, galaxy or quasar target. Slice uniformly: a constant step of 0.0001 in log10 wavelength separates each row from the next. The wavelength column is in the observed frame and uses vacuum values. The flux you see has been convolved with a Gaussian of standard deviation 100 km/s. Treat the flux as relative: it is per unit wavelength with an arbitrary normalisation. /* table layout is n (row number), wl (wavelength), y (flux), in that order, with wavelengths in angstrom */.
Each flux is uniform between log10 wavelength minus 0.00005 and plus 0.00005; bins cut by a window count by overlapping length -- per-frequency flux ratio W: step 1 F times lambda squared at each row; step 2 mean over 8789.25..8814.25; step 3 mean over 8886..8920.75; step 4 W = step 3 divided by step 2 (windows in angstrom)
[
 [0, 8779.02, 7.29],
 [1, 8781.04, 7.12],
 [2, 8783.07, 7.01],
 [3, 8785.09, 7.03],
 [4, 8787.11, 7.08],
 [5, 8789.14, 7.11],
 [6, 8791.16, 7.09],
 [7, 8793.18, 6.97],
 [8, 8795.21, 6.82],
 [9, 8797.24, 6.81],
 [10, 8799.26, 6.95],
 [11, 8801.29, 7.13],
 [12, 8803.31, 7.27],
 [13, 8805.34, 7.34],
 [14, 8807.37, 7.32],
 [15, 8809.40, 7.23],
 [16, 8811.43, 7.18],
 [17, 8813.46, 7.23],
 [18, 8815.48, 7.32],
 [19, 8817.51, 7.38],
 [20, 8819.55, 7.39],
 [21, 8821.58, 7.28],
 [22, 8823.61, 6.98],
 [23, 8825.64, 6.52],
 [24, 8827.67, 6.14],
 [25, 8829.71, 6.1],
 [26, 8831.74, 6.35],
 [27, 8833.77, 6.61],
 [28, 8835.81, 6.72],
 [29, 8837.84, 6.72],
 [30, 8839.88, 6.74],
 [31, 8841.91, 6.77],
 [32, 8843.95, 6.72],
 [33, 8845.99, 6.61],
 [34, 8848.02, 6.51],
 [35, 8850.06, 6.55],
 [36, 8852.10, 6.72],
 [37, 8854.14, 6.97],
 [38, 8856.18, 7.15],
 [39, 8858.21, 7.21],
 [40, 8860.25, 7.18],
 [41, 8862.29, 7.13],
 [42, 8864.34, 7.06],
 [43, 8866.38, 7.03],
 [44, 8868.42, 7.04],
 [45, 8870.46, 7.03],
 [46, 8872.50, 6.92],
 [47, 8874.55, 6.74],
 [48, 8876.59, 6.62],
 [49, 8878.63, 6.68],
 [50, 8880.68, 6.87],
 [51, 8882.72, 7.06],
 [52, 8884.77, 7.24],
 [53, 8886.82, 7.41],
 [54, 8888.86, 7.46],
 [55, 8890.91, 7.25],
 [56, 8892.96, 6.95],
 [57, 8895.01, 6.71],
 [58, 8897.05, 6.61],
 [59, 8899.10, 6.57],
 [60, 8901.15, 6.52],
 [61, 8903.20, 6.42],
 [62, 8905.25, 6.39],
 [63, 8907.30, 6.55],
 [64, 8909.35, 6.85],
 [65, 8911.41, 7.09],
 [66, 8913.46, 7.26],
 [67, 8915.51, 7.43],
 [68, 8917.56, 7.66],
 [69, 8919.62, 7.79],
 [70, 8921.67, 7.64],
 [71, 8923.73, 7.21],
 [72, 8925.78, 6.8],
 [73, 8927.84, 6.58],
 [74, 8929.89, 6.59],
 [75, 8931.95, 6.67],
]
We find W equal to 1.0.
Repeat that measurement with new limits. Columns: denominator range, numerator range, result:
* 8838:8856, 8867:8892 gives 1.05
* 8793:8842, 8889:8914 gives 1.00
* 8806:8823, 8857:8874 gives 0.98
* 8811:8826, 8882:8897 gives 1.01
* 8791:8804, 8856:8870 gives 1.03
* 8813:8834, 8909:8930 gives 1.08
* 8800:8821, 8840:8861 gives 0.95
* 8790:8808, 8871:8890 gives 1.01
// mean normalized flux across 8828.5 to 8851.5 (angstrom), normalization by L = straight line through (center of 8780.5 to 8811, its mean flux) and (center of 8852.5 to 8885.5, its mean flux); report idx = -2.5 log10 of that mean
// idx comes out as 0.07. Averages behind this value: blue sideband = 7.08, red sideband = 6.99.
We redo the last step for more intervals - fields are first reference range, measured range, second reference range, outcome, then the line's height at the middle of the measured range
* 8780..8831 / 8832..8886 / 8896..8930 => 0.02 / 6.99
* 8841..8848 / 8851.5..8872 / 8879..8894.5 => -0.03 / 6.86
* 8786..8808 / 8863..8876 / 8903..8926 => 0.02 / 7.11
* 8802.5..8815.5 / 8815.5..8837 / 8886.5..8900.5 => 0.07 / 7.2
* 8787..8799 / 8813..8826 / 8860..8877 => -0.03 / 6.97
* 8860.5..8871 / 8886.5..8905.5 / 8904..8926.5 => 0.05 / 7.12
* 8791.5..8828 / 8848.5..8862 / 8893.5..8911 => -0.02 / 6.85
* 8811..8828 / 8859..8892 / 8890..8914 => -0.03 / 6.86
